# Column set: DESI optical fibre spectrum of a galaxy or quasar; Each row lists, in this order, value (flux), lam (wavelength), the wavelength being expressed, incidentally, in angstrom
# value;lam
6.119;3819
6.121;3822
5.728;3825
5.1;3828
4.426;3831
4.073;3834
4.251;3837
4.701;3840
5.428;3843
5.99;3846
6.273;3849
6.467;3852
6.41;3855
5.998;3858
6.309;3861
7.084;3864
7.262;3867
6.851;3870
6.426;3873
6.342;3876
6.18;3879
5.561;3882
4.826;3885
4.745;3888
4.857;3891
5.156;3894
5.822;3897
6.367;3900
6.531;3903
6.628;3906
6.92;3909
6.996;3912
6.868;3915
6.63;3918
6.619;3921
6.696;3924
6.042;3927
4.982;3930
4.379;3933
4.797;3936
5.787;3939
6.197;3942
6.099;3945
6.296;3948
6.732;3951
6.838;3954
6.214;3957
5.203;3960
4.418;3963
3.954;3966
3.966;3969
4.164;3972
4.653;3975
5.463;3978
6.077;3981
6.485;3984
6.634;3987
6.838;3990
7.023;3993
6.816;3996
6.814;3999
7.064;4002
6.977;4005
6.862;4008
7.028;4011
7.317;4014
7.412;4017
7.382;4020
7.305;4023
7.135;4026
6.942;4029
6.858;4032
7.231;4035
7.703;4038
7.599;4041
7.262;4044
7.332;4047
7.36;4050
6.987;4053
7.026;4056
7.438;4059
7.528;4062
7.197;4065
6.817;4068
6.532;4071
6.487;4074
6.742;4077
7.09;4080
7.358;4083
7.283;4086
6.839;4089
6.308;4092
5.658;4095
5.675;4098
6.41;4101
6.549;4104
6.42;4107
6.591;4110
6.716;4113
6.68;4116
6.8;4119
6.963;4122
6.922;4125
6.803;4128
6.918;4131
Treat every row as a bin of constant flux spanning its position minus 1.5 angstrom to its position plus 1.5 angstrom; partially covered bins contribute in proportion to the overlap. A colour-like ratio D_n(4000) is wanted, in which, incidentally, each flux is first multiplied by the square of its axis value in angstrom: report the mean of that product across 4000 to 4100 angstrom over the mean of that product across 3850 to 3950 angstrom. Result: 1.24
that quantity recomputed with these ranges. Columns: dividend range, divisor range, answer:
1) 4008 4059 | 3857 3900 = 1.31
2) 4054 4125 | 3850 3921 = 1.20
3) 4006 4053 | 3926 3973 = 1.40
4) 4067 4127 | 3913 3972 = 1.26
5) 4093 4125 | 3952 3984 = 1.34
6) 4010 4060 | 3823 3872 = 1.38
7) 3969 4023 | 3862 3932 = 1.10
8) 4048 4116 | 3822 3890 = 1.32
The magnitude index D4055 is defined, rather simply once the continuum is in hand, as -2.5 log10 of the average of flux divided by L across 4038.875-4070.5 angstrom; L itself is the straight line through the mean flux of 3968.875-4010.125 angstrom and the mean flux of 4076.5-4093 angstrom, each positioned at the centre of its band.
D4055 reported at -0.08 mag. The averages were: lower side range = 6.22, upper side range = 6.97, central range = 7.24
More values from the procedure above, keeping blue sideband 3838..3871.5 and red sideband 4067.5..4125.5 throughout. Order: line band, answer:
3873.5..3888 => 0.11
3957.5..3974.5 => 0.39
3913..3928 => -0.05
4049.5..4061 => -0.10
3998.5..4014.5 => -0.08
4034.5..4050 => -0.14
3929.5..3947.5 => 0.17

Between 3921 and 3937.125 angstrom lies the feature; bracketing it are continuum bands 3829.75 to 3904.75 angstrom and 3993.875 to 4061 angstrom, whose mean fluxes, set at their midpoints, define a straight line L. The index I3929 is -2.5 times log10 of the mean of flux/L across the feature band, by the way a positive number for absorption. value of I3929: 0.148 mag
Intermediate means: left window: 5.78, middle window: 5.51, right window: 7.18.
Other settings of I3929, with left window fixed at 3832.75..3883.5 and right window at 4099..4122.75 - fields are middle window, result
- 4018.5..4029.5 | -0.13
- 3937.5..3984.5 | 0.13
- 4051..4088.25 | -0.09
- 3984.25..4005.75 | -0.09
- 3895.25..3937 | -0.01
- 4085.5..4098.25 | 0.04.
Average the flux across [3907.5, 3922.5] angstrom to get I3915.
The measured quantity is 6.81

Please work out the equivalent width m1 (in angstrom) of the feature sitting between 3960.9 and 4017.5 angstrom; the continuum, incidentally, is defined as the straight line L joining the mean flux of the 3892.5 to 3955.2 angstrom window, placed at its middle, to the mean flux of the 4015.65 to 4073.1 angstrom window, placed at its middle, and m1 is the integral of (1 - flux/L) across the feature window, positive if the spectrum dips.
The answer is 5.7 angstrom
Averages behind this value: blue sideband 6.16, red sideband 7.2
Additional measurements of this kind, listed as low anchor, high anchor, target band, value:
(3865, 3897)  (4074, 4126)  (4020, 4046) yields -3.53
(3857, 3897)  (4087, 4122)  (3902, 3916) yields -1.77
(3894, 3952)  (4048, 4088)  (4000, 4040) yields -2.42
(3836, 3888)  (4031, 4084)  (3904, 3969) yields 5.05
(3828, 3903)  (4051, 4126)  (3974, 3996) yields 0.17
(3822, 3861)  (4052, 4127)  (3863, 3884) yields -3.15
